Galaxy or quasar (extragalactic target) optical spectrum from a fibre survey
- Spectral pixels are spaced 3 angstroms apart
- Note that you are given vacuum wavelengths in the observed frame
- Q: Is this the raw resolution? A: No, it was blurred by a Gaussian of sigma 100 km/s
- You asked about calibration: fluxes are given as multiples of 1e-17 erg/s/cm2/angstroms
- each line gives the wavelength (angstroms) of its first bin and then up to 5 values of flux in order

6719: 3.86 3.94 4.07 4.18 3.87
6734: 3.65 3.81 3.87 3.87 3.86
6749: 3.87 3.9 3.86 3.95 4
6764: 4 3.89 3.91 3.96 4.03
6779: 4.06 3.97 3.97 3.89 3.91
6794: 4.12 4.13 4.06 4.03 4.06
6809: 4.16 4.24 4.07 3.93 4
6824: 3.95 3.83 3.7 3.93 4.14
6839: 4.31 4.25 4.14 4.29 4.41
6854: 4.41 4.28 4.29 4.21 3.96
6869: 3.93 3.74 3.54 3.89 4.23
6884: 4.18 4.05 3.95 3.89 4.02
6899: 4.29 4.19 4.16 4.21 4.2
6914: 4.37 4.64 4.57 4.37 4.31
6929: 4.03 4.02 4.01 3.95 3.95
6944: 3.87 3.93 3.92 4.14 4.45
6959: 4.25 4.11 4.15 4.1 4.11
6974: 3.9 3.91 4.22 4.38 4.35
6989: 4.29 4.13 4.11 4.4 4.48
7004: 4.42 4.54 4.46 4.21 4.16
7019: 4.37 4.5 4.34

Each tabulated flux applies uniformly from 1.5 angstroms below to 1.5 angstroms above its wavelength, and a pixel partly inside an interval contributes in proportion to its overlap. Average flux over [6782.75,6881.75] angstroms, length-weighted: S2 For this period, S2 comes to 4.06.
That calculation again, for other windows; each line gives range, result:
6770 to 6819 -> 4.03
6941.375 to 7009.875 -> 4.19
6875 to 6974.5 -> 4.13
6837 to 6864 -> 4.29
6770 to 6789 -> 3.98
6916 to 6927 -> 4.47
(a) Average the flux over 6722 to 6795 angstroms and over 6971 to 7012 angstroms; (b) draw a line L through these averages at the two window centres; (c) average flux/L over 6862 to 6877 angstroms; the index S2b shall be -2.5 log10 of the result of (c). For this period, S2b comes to 0.06 mag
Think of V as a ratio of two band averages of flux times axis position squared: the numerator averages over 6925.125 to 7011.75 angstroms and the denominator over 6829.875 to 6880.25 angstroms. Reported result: 1.05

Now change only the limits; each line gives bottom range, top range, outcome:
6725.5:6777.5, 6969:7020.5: 1.17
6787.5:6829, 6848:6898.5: 1.03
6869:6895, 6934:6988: 1.07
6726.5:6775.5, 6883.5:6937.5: 1.12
